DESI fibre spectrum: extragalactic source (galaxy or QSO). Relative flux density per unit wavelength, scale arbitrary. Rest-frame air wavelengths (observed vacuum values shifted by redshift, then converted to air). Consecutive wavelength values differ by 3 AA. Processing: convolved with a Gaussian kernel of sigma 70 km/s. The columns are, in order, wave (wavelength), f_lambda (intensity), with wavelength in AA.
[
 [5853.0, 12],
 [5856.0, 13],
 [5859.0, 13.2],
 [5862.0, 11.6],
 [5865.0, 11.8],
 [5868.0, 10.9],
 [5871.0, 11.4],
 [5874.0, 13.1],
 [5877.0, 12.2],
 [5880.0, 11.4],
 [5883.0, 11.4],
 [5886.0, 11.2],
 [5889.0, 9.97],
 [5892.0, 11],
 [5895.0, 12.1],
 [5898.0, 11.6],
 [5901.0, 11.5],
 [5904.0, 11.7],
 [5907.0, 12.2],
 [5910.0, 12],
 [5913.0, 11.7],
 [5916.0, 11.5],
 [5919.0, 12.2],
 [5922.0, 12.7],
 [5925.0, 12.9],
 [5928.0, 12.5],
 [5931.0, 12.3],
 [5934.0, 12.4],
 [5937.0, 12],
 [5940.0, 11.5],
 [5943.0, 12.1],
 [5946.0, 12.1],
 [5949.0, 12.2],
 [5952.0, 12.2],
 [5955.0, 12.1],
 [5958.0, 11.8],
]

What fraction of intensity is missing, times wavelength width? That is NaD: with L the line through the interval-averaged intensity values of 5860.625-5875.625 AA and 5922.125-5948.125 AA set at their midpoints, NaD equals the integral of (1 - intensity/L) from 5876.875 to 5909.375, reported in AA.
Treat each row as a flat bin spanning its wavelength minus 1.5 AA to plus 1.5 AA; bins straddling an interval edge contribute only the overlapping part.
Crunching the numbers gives 1.3 AA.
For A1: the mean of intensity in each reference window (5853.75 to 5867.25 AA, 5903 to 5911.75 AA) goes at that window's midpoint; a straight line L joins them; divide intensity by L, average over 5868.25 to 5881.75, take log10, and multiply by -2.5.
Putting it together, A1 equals 0.03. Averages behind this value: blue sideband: 12.3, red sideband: 12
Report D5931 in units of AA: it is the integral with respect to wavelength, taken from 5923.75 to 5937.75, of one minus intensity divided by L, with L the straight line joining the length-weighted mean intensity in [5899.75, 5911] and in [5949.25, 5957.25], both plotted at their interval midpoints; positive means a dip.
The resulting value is -0.51 AA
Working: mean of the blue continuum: 11.9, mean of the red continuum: 12.1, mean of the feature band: 12.4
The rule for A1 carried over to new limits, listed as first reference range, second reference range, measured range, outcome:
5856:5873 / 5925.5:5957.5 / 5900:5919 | 0.023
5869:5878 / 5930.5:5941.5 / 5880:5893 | 0.112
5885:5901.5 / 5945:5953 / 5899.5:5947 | -0.032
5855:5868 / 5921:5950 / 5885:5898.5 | 0.101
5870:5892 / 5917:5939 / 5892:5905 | 0.017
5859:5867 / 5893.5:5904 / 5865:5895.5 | 0.035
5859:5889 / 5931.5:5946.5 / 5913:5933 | -0.032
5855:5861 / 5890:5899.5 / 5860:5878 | 0.059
